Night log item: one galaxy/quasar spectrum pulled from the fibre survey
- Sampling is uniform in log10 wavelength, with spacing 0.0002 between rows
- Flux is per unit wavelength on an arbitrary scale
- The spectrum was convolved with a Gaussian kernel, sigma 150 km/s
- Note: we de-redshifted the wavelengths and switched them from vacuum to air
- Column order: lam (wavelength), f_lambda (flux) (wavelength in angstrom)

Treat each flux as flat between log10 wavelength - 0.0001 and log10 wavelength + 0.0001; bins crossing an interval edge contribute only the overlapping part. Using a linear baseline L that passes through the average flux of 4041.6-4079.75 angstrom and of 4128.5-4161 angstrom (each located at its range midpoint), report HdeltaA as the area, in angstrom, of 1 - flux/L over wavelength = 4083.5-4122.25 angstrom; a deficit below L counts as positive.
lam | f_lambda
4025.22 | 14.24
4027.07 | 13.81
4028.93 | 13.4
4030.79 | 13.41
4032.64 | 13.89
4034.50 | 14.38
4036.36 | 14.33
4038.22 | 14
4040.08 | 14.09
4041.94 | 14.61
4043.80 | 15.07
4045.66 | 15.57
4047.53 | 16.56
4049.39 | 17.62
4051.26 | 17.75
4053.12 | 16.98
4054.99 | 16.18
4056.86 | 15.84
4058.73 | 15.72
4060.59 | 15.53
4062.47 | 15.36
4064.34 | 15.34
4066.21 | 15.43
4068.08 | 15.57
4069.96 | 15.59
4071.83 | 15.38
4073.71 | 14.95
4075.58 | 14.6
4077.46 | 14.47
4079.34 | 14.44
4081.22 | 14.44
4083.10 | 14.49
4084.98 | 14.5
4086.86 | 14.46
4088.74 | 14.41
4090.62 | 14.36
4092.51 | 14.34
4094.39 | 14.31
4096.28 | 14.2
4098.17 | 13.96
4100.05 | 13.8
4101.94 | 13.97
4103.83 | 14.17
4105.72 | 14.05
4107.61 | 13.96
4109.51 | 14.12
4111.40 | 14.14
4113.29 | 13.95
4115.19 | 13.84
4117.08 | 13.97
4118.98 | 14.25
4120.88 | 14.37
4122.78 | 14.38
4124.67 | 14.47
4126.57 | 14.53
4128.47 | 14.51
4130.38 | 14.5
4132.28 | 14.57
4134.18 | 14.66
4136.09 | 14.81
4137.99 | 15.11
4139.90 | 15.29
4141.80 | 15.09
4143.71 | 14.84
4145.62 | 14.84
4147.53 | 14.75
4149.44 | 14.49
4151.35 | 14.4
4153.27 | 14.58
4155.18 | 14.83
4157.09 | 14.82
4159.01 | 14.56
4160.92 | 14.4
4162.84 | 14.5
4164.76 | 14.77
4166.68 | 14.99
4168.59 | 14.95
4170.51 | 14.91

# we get 2.66 angstrom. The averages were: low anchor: 15.7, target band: 14.2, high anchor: 14.7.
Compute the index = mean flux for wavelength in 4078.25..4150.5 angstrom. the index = 14.4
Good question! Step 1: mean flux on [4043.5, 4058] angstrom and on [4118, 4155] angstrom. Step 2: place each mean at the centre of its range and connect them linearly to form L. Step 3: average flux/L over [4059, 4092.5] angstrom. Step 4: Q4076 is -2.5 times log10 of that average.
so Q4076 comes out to 0.074 mag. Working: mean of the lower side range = 16.5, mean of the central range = 14.9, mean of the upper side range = 14.7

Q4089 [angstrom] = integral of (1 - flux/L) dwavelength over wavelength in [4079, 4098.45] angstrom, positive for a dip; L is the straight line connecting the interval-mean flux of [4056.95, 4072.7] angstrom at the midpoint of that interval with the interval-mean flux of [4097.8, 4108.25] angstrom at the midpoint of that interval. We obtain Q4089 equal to 0.3 angstrom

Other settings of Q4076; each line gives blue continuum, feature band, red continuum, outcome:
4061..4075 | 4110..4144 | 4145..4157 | 0.03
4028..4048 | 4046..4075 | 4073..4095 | -0.11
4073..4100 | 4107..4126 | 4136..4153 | 0.04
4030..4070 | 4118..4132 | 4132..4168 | 0.04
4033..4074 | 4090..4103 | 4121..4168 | 0.07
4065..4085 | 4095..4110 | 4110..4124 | 0.03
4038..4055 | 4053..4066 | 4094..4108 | -0.02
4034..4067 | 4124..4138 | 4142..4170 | 0.02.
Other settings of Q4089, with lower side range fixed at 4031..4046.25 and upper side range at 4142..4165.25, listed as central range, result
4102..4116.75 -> 0.5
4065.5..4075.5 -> -0.6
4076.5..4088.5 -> 0.0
